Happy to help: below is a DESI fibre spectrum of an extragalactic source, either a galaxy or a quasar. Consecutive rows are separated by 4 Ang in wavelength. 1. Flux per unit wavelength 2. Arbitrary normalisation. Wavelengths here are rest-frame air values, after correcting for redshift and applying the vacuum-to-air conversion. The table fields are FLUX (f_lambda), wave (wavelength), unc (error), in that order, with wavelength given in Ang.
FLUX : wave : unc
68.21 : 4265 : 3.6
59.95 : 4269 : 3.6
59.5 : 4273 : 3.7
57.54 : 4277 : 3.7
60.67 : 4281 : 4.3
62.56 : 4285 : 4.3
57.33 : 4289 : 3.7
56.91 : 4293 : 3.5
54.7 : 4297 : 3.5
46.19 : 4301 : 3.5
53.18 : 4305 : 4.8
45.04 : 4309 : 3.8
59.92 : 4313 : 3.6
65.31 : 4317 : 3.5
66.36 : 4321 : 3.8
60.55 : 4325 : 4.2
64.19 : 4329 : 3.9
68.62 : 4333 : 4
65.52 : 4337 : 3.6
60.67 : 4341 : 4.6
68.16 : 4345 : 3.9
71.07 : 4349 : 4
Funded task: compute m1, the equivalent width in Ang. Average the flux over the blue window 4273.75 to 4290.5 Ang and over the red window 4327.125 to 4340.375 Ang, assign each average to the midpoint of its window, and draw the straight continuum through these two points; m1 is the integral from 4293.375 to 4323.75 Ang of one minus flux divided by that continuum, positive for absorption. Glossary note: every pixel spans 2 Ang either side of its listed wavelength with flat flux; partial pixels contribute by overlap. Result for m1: 3.26 Ang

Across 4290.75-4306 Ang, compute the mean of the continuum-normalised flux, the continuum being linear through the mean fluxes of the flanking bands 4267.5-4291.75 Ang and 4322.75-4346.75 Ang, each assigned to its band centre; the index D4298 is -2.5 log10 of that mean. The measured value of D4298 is 0.16 mag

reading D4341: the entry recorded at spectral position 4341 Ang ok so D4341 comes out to 60.67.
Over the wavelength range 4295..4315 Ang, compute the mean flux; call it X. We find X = 51.8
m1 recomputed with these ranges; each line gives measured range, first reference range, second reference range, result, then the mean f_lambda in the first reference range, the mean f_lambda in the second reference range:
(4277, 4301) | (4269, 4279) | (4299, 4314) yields -1.0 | 58.8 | 50.5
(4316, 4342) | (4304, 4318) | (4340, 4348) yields -1.6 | 55.4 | 65.7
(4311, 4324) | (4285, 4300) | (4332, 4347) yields -0.5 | 56.5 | 65.6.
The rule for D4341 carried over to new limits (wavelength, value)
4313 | 59.92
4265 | 68.21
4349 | 71.07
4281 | 60.67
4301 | 46.19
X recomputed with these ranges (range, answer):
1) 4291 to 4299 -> 55.8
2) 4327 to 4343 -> 64.8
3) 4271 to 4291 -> 59.5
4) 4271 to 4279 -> 58.5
